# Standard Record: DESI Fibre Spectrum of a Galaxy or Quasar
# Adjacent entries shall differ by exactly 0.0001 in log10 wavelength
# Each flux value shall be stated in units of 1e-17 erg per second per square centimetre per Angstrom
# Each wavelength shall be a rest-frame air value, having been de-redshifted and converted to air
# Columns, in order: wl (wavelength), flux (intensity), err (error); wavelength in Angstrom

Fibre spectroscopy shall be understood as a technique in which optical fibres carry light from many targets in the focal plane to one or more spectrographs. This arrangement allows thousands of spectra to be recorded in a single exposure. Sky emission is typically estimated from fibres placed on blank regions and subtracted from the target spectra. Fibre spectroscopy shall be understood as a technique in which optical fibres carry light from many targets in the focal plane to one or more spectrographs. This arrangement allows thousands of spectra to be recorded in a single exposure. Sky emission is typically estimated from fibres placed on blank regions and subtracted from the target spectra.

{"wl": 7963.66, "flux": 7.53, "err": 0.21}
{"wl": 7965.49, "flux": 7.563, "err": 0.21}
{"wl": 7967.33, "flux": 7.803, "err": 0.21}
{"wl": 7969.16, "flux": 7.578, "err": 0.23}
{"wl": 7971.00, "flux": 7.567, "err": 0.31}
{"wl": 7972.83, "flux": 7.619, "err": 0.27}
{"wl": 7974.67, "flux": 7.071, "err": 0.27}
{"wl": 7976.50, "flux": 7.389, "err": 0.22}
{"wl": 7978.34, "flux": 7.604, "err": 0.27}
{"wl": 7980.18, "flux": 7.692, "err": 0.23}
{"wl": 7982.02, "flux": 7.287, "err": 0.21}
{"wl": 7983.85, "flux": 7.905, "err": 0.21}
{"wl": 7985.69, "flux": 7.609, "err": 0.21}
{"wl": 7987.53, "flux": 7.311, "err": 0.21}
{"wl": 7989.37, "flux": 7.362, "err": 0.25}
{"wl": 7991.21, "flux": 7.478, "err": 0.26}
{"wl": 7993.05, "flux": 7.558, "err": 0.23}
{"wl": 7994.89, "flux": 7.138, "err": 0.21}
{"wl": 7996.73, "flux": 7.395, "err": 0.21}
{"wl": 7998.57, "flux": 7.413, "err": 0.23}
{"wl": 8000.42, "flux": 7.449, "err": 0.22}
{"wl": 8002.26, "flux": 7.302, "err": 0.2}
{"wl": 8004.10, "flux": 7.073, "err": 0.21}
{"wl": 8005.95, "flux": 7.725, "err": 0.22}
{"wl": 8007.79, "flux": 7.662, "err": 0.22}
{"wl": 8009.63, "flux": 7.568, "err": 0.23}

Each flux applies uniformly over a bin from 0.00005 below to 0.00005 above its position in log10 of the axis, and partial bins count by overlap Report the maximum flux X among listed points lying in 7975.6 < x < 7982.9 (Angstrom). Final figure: 7.692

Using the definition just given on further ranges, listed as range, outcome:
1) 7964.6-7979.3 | 7.803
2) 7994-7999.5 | 7.413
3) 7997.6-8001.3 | 7.449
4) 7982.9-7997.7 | 7.905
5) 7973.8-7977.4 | 7.389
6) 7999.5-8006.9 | 7.725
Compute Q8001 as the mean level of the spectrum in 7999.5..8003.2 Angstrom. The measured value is 7.38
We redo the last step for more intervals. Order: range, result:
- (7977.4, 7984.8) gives 7.62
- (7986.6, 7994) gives 7.43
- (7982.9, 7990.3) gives 7.55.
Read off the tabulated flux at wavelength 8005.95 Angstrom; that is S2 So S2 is 7.725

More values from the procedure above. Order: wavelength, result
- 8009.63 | 7.568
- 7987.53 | 7.311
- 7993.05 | 7.558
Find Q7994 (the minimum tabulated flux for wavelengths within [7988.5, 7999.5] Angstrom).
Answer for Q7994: 7.138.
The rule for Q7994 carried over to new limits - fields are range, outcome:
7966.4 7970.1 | 7.578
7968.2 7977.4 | 7.071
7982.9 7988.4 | 7.311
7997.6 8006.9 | 7.073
